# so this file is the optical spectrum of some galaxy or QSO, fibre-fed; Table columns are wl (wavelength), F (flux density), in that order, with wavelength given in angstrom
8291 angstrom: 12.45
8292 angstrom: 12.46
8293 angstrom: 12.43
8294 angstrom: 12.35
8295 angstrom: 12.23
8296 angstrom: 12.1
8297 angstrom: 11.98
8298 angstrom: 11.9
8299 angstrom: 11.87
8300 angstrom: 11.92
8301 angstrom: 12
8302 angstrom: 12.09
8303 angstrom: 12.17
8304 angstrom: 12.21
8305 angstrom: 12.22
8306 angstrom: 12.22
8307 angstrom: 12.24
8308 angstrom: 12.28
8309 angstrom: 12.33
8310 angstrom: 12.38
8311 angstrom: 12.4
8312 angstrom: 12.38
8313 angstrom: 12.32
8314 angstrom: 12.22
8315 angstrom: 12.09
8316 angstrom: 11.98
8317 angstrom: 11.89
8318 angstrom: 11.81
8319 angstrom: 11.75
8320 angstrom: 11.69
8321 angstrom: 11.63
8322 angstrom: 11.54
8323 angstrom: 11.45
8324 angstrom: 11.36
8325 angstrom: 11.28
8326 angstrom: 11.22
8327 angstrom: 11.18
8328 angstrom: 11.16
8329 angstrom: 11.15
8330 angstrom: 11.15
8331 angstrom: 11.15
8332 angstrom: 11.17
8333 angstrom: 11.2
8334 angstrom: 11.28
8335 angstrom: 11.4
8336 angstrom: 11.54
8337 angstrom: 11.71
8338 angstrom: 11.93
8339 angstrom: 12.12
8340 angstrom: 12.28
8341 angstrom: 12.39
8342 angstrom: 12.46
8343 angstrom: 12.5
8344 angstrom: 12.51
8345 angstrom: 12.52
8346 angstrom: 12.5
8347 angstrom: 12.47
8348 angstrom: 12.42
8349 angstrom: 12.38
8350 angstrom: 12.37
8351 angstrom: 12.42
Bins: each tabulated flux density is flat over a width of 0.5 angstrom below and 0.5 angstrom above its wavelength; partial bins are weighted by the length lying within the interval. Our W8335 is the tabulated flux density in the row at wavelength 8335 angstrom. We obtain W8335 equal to 11.4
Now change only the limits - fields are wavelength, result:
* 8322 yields 11.54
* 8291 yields 12.45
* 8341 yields 12.39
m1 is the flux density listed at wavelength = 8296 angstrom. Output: 12.1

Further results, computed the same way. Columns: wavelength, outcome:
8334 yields 11.28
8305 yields 12.22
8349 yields 12.38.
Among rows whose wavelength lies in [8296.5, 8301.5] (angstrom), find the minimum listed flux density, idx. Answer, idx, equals 11.87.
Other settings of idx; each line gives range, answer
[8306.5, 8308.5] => 12.24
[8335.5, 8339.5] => 11.54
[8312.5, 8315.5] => 12.09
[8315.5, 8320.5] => 11.69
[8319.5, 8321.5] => 11.63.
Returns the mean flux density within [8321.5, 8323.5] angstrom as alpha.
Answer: 11.5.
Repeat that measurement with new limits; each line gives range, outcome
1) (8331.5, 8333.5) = 11.2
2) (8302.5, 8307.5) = 12.2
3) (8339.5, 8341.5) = 12.3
